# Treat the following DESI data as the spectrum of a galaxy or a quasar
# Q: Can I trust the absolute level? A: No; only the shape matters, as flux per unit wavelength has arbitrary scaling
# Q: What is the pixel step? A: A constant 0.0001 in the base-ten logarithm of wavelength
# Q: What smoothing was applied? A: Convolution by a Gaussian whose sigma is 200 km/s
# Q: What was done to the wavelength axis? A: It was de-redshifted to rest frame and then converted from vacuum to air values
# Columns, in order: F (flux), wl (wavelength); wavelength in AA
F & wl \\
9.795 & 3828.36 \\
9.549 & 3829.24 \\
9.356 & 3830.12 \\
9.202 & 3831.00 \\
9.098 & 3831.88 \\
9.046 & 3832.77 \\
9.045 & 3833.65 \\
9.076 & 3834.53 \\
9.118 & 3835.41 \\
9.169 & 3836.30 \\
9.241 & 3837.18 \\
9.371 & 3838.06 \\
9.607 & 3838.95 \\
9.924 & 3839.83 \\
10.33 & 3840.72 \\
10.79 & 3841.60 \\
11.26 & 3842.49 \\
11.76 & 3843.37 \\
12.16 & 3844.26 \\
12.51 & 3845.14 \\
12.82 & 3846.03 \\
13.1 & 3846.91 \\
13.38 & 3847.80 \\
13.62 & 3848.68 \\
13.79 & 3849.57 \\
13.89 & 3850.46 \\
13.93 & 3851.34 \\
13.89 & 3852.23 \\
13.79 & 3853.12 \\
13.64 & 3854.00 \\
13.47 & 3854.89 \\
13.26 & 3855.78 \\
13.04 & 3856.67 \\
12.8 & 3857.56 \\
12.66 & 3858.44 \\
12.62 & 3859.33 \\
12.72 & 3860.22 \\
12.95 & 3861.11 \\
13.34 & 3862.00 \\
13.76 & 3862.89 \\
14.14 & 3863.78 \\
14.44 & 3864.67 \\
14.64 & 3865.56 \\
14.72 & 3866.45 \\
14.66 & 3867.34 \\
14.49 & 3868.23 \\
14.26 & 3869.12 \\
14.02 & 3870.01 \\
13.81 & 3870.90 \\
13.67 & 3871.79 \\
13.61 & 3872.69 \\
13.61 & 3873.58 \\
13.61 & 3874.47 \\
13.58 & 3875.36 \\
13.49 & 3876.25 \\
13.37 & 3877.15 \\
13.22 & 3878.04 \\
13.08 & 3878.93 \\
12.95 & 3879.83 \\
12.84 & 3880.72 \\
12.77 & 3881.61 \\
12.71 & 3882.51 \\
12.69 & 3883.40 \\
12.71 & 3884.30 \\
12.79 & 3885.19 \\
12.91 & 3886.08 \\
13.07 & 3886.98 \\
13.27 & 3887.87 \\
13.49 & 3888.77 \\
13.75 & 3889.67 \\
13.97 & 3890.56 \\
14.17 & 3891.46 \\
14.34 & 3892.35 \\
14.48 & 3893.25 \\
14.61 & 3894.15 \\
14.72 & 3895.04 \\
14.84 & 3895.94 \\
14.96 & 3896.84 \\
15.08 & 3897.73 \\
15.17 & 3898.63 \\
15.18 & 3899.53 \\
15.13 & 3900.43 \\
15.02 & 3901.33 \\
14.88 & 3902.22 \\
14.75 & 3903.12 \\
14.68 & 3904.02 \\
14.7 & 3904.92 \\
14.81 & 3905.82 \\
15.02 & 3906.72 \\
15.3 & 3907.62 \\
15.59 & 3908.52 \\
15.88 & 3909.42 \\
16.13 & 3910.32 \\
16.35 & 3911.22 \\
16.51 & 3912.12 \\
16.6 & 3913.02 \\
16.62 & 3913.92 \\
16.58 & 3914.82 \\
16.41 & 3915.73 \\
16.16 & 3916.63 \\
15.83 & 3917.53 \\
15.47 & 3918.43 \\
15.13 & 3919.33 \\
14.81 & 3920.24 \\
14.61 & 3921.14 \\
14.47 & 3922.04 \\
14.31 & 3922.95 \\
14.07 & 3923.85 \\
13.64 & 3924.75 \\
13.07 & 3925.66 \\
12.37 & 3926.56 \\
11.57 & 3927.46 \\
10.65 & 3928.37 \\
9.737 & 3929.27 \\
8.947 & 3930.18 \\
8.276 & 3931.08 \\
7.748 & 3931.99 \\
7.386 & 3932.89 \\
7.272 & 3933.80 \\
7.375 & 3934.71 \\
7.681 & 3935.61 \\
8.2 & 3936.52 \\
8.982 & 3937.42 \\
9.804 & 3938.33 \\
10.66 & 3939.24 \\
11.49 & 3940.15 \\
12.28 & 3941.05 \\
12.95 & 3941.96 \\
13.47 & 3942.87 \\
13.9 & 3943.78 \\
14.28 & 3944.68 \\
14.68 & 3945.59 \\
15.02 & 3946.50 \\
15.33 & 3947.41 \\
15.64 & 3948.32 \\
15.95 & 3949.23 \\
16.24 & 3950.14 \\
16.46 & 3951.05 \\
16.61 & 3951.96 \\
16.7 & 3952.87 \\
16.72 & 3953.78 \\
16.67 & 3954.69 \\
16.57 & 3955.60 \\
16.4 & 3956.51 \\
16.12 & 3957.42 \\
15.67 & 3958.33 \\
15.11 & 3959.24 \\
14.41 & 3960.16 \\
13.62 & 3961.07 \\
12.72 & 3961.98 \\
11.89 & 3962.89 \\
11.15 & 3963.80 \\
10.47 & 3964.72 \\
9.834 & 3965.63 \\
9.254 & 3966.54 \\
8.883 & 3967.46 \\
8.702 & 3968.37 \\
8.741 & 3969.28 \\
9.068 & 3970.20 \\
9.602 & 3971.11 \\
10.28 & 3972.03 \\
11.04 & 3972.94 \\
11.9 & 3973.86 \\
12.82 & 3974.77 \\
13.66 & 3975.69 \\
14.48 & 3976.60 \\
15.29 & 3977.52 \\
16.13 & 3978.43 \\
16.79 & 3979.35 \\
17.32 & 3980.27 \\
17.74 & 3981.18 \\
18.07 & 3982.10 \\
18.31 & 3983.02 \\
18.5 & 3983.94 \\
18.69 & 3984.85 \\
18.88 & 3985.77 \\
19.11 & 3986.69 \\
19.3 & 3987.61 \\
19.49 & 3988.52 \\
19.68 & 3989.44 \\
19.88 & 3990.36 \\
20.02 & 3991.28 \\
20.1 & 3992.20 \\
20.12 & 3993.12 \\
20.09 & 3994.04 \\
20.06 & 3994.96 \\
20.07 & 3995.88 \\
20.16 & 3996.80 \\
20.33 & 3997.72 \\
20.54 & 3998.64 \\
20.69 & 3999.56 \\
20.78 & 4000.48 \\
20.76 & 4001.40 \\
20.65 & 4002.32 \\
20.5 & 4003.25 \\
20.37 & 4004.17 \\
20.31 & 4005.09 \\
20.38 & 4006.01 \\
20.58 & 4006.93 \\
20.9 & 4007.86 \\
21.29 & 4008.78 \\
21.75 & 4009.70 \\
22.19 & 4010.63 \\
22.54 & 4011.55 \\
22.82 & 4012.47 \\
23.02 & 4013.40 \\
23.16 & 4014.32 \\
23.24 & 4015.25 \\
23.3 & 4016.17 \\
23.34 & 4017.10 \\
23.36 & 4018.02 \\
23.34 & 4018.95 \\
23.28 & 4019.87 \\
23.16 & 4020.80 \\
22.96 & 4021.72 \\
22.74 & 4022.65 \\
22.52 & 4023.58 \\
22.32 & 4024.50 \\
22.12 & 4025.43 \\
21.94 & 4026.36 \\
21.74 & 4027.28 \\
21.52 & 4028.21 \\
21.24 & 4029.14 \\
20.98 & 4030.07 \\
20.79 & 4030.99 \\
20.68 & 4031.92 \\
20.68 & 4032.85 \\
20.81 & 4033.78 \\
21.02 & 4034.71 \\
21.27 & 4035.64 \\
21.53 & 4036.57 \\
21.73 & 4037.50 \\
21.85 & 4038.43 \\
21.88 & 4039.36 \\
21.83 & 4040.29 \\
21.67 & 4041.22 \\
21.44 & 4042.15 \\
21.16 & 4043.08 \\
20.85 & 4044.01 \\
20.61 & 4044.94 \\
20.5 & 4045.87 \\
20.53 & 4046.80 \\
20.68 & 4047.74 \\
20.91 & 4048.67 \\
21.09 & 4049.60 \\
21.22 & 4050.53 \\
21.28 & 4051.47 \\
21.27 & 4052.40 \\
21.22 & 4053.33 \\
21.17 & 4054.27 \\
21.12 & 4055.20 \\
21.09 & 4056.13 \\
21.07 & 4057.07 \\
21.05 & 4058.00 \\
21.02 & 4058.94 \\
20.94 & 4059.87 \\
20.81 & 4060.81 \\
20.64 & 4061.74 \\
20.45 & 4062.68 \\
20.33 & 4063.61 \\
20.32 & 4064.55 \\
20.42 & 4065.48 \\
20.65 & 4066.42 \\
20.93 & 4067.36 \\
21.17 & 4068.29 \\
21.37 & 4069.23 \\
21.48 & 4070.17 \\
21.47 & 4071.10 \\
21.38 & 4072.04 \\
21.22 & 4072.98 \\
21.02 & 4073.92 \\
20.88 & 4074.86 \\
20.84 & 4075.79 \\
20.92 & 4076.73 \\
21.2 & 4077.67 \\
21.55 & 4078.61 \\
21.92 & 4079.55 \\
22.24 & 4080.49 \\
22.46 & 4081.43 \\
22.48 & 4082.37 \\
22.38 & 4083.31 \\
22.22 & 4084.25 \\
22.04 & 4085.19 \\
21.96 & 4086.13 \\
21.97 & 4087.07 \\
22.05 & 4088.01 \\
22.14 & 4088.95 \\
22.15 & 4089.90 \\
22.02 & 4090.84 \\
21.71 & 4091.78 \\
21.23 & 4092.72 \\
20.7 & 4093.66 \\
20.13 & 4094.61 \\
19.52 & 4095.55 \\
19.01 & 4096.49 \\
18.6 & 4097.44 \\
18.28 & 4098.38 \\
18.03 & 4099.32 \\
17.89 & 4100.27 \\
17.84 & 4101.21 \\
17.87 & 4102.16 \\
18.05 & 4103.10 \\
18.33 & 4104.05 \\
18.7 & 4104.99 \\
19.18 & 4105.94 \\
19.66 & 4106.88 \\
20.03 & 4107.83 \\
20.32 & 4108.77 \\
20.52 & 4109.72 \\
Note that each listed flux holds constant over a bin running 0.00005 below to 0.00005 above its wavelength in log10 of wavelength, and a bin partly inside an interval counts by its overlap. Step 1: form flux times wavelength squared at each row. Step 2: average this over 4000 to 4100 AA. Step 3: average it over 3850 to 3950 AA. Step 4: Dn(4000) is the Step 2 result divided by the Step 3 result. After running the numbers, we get 1.70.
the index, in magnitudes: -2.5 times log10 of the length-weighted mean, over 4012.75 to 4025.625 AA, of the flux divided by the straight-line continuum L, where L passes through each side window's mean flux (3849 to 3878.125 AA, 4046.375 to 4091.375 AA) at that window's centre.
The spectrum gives -0.18 mag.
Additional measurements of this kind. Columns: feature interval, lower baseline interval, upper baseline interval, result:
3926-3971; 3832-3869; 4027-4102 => 0.314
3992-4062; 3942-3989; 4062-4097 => -0.180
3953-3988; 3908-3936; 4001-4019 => 0.254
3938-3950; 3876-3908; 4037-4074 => 0.195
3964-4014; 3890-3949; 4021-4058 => 0.048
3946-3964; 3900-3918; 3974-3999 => 0.126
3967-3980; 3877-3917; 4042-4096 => 0.410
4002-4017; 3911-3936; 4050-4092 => -0.216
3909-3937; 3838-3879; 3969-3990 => 0.117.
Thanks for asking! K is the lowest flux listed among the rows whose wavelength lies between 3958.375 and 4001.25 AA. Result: 8.702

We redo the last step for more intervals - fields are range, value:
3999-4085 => 20.31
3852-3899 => 12.62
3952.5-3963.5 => 11.89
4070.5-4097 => 19.01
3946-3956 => 15.02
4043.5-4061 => 20.5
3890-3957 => 7.272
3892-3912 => 14.34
